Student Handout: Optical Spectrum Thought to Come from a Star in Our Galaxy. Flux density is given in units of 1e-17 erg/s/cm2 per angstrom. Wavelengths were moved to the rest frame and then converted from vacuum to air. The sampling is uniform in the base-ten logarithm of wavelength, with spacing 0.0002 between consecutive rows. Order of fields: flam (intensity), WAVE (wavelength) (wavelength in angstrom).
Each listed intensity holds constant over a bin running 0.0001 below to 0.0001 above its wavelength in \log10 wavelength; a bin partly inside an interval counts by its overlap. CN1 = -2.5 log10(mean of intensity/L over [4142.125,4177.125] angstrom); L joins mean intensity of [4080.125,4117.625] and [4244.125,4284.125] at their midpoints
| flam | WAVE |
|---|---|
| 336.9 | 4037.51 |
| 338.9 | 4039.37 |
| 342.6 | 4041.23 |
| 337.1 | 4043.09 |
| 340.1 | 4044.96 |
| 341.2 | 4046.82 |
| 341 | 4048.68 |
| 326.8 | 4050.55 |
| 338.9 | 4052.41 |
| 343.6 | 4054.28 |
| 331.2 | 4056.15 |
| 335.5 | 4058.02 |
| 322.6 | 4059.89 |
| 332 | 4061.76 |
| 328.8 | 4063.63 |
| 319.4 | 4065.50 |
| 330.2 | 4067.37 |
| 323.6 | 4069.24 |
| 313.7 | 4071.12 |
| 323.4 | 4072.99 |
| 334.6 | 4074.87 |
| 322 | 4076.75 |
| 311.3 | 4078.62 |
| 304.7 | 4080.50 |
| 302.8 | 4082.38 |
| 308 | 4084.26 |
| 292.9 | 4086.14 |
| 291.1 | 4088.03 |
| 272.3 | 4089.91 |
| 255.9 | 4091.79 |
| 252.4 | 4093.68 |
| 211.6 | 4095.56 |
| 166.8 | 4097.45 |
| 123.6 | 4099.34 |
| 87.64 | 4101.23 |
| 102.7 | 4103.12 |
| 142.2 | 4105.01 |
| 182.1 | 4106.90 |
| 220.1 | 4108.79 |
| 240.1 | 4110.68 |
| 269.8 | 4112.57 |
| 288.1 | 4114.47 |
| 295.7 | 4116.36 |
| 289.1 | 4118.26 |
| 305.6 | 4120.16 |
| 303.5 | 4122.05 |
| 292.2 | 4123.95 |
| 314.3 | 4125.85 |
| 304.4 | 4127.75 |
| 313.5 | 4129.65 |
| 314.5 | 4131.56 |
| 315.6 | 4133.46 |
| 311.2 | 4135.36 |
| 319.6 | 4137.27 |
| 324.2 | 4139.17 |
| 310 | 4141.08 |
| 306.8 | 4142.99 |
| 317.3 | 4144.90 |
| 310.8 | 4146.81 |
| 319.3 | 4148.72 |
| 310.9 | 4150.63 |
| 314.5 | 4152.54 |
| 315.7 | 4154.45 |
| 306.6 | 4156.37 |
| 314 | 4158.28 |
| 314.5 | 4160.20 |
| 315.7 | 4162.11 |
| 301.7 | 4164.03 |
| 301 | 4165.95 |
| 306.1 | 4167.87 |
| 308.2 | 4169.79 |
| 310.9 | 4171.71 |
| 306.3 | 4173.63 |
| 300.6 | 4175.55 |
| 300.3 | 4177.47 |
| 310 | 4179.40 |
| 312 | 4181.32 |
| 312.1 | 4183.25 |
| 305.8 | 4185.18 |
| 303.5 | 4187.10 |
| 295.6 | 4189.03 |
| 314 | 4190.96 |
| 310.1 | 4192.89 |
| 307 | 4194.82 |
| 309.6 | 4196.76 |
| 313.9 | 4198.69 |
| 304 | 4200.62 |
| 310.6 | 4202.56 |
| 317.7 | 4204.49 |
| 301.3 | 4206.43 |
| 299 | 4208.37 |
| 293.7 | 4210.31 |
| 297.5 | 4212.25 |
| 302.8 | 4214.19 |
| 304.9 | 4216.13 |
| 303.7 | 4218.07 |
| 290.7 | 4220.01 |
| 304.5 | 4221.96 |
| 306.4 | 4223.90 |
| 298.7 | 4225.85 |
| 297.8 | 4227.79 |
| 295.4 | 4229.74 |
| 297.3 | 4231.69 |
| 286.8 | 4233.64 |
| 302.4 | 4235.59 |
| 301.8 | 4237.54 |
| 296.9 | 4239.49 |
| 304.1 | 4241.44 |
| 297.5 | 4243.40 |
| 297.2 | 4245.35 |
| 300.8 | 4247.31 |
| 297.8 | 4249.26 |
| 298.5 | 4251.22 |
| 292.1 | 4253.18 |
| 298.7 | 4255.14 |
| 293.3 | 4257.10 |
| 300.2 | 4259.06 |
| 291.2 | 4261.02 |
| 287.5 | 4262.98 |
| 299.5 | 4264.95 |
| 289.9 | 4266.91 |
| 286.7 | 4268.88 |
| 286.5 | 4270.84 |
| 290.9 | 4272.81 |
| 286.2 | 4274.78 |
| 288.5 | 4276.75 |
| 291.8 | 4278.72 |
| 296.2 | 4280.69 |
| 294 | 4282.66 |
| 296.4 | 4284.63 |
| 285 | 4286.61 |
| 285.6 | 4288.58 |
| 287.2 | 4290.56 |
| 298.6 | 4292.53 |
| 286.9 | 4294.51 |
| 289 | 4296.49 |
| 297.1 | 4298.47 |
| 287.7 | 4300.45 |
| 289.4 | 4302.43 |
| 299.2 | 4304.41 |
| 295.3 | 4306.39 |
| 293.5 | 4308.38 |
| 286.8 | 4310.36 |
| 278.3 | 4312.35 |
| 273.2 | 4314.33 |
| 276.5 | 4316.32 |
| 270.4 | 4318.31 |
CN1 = -0.22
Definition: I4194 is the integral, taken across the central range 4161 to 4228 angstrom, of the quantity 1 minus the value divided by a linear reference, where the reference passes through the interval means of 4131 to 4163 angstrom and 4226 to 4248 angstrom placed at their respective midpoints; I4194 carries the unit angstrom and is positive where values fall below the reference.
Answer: 0.1 angstrom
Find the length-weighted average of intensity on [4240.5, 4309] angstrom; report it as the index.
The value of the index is 293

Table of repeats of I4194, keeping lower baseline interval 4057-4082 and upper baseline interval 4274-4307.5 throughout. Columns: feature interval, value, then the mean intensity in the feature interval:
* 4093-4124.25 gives 9.53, 220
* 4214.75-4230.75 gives 0.04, 300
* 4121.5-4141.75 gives 0.17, 311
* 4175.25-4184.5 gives -0.01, 307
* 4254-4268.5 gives 0.08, 294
